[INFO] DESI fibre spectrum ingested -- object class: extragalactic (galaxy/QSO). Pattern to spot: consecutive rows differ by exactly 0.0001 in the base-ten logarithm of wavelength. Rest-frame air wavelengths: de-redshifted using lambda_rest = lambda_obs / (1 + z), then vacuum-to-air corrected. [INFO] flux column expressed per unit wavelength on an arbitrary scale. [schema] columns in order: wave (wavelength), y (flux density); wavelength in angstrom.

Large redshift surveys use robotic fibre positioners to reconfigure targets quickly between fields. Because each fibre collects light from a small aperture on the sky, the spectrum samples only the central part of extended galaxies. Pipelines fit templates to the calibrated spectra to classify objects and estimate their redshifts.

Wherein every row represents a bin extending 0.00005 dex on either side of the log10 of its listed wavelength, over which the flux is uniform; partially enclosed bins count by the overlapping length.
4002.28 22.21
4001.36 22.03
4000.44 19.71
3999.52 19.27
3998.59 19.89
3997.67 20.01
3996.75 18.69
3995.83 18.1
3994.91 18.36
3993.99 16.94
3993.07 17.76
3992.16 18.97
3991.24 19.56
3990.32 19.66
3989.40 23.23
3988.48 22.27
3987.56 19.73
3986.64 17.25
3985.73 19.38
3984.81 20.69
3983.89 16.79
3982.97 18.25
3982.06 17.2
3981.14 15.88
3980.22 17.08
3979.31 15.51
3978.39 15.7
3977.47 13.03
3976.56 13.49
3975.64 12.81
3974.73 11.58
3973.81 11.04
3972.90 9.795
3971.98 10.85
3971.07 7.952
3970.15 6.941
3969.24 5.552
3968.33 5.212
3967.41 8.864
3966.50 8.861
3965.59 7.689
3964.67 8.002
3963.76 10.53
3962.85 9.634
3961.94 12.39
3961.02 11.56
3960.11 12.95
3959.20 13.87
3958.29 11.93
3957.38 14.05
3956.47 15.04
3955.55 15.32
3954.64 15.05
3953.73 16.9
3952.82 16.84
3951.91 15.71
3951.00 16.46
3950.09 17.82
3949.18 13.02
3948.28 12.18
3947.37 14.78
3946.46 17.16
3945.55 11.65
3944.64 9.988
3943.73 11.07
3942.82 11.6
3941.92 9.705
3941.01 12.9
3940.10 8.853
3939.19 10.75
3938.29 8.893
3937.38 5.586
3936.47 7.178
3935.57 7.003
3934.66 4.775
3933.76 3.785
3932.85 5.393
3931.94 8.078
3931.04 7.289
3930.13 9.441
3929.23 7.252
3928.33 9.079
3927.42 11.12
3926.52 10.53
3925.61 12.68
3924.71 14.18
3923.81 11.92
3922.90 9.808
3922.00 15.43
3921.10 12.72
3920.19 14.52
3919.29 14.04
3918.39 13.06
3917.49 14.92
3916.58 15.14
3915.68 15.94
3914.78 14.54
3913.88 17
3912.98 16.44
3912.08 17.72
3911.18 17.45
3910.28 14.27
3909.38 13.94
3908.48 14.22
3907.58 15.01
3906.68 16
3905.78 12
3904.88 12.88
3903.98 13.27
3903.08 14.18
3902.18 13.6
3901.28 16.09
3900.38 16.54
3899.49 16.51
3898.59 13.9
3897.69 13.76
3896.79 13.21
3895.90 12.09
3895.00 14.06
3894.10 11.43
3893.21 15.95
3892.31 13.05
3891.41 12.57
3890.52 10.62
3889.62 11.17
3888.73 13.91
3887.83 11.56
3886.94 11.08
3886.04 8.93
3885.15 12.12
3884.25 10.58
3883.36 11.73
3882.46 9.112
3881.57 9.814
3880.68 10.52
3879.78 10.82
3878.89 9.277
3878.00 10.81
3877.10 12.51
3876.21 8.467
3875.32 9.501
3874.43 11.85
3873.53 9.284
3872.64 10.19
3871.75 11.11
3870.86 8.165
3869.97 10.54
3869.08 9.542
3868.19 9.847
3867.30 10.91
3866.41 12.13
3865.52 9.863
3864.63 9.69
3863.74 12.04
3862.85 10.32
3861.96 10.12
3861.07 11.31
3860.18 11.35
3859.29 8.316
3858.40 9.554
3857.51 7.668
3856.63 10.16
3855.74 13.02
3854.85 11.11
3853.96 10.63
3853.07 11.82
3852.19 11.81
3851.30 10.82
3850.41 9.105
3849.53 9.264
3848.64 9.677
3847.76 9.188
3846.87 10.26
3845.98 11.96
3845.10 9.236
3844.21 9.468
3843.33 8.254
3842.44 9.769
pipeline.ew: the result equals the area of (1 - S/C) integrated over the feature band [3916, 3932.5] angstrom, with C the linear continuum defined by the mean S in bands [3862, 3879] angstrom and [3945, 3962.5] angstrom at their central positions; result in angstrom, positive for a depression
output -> 1.5 angstrom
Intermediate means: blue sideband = 10.3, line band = 11.7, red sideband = 14.4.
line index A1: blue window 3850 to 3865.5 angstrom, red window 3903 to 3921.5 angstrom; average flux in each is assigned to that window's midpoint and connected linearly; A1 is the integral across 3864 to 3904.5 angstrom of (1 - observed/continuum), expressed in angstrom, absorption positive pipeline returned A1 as 3.0 angstrom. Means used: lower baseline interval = 10.5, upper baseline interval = 14.7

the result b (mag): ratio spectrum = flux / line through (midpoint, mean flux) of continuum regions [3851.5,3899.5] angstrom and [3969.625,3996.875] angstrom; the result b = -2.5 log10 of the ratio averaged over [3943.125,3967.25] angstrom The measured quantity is 0.13 mag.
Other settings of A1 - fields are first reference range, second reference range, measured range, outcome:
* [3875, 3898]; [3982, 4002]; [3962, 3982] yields 7.8 angstrom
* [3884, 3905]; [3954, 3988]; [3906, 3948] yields 3.8 angstrom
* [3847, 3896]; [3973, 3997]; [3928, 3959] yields 7.6 angstrom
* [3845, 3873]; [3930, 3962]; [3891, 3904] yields -3.7 angstrom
